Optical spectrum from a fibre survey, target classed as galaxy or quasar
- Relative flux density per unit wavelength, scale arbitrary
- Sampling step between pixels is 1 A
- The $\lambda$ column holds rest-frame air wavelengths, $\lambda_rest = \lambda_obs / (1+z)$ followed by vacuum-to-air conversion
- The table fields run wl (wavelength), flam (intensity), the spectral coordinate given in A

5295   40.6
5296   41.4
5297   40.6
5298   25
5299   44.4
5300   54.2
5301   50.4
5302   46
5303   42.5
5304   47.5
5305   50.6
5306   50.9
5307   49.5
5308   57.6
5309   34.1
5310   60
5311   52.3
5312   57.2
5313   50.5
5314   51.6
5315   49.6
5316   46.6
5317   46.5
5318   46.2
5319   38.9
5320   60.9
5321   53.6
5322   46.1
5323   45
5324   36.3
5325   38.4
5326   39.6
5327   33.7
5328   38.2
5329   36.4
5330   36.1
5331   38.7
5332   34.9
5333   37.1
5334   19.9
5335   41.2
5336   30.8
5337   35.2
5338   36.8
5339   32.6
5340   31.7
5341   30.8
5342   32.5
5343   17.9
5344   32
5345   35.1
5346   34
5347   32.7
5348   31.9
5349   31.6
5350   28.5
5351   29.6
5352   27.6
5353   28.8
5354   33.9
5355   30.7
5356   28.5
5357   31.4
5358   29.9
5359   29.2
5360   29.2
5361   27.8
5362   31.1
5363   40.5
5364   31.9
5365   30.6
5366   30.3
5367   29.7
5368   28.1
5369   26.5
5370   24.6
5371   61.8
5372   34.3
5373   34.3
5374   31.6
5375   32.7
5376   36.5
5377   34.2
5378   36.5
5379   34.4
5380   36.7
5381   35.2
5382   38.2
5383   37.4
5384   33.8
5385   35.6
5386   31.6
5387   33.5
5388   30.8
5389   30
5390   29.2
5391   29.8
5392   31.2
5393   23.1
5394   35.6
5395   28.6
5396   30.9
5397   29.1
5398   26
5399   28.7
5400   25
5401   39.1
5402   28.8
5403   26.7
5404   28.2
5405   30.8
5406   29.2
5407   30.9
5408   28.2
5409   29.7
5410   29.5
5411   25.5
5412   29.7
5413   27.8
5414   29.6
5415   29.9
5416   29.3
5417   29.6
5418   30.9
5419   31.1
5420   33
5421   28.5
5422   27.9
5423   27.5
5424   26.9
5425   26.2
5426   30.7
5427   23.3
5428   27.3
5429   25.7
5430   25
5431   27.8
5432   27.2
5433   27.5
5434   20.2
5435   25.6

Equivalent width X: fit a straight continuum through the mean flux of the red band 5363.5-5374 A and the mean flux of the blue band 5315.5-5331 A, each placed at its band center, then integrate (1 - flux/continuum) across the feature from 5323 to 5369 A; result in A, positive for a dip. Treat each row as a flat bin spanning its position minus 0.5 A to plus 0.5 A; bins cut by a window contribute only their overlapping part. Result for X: 6.7 A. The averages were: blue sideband 42.7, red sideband 33.1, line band 32.4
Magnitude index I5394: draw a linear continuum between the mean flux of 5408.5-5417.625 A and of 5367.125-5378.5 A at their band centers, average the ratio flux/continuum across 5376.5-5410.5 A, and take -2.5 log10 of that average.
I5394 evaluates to 0.01 mag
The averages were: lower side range 34.5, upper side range 29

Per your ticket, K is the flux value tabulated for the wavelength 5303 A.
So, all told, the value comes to 42.5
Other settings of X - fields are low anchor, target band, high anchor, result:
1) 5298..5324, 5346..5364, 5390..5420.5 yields 3.98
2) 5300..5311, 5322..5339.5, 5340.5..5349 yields 0.59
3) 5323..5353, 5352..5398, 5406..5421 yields -1.25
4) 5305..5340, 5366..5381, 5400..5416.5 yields 0.24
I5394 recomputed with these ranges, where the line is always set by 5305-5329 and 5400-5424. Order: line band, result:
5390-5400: 0.13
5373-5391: 0.04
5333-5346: 0.33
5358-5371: 0.22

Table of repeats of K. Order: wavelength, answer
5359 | 29.2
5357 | 31.4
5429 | 25.7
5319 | 38.9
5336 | 30.8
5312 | 57.2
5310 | 60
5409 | 29.7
